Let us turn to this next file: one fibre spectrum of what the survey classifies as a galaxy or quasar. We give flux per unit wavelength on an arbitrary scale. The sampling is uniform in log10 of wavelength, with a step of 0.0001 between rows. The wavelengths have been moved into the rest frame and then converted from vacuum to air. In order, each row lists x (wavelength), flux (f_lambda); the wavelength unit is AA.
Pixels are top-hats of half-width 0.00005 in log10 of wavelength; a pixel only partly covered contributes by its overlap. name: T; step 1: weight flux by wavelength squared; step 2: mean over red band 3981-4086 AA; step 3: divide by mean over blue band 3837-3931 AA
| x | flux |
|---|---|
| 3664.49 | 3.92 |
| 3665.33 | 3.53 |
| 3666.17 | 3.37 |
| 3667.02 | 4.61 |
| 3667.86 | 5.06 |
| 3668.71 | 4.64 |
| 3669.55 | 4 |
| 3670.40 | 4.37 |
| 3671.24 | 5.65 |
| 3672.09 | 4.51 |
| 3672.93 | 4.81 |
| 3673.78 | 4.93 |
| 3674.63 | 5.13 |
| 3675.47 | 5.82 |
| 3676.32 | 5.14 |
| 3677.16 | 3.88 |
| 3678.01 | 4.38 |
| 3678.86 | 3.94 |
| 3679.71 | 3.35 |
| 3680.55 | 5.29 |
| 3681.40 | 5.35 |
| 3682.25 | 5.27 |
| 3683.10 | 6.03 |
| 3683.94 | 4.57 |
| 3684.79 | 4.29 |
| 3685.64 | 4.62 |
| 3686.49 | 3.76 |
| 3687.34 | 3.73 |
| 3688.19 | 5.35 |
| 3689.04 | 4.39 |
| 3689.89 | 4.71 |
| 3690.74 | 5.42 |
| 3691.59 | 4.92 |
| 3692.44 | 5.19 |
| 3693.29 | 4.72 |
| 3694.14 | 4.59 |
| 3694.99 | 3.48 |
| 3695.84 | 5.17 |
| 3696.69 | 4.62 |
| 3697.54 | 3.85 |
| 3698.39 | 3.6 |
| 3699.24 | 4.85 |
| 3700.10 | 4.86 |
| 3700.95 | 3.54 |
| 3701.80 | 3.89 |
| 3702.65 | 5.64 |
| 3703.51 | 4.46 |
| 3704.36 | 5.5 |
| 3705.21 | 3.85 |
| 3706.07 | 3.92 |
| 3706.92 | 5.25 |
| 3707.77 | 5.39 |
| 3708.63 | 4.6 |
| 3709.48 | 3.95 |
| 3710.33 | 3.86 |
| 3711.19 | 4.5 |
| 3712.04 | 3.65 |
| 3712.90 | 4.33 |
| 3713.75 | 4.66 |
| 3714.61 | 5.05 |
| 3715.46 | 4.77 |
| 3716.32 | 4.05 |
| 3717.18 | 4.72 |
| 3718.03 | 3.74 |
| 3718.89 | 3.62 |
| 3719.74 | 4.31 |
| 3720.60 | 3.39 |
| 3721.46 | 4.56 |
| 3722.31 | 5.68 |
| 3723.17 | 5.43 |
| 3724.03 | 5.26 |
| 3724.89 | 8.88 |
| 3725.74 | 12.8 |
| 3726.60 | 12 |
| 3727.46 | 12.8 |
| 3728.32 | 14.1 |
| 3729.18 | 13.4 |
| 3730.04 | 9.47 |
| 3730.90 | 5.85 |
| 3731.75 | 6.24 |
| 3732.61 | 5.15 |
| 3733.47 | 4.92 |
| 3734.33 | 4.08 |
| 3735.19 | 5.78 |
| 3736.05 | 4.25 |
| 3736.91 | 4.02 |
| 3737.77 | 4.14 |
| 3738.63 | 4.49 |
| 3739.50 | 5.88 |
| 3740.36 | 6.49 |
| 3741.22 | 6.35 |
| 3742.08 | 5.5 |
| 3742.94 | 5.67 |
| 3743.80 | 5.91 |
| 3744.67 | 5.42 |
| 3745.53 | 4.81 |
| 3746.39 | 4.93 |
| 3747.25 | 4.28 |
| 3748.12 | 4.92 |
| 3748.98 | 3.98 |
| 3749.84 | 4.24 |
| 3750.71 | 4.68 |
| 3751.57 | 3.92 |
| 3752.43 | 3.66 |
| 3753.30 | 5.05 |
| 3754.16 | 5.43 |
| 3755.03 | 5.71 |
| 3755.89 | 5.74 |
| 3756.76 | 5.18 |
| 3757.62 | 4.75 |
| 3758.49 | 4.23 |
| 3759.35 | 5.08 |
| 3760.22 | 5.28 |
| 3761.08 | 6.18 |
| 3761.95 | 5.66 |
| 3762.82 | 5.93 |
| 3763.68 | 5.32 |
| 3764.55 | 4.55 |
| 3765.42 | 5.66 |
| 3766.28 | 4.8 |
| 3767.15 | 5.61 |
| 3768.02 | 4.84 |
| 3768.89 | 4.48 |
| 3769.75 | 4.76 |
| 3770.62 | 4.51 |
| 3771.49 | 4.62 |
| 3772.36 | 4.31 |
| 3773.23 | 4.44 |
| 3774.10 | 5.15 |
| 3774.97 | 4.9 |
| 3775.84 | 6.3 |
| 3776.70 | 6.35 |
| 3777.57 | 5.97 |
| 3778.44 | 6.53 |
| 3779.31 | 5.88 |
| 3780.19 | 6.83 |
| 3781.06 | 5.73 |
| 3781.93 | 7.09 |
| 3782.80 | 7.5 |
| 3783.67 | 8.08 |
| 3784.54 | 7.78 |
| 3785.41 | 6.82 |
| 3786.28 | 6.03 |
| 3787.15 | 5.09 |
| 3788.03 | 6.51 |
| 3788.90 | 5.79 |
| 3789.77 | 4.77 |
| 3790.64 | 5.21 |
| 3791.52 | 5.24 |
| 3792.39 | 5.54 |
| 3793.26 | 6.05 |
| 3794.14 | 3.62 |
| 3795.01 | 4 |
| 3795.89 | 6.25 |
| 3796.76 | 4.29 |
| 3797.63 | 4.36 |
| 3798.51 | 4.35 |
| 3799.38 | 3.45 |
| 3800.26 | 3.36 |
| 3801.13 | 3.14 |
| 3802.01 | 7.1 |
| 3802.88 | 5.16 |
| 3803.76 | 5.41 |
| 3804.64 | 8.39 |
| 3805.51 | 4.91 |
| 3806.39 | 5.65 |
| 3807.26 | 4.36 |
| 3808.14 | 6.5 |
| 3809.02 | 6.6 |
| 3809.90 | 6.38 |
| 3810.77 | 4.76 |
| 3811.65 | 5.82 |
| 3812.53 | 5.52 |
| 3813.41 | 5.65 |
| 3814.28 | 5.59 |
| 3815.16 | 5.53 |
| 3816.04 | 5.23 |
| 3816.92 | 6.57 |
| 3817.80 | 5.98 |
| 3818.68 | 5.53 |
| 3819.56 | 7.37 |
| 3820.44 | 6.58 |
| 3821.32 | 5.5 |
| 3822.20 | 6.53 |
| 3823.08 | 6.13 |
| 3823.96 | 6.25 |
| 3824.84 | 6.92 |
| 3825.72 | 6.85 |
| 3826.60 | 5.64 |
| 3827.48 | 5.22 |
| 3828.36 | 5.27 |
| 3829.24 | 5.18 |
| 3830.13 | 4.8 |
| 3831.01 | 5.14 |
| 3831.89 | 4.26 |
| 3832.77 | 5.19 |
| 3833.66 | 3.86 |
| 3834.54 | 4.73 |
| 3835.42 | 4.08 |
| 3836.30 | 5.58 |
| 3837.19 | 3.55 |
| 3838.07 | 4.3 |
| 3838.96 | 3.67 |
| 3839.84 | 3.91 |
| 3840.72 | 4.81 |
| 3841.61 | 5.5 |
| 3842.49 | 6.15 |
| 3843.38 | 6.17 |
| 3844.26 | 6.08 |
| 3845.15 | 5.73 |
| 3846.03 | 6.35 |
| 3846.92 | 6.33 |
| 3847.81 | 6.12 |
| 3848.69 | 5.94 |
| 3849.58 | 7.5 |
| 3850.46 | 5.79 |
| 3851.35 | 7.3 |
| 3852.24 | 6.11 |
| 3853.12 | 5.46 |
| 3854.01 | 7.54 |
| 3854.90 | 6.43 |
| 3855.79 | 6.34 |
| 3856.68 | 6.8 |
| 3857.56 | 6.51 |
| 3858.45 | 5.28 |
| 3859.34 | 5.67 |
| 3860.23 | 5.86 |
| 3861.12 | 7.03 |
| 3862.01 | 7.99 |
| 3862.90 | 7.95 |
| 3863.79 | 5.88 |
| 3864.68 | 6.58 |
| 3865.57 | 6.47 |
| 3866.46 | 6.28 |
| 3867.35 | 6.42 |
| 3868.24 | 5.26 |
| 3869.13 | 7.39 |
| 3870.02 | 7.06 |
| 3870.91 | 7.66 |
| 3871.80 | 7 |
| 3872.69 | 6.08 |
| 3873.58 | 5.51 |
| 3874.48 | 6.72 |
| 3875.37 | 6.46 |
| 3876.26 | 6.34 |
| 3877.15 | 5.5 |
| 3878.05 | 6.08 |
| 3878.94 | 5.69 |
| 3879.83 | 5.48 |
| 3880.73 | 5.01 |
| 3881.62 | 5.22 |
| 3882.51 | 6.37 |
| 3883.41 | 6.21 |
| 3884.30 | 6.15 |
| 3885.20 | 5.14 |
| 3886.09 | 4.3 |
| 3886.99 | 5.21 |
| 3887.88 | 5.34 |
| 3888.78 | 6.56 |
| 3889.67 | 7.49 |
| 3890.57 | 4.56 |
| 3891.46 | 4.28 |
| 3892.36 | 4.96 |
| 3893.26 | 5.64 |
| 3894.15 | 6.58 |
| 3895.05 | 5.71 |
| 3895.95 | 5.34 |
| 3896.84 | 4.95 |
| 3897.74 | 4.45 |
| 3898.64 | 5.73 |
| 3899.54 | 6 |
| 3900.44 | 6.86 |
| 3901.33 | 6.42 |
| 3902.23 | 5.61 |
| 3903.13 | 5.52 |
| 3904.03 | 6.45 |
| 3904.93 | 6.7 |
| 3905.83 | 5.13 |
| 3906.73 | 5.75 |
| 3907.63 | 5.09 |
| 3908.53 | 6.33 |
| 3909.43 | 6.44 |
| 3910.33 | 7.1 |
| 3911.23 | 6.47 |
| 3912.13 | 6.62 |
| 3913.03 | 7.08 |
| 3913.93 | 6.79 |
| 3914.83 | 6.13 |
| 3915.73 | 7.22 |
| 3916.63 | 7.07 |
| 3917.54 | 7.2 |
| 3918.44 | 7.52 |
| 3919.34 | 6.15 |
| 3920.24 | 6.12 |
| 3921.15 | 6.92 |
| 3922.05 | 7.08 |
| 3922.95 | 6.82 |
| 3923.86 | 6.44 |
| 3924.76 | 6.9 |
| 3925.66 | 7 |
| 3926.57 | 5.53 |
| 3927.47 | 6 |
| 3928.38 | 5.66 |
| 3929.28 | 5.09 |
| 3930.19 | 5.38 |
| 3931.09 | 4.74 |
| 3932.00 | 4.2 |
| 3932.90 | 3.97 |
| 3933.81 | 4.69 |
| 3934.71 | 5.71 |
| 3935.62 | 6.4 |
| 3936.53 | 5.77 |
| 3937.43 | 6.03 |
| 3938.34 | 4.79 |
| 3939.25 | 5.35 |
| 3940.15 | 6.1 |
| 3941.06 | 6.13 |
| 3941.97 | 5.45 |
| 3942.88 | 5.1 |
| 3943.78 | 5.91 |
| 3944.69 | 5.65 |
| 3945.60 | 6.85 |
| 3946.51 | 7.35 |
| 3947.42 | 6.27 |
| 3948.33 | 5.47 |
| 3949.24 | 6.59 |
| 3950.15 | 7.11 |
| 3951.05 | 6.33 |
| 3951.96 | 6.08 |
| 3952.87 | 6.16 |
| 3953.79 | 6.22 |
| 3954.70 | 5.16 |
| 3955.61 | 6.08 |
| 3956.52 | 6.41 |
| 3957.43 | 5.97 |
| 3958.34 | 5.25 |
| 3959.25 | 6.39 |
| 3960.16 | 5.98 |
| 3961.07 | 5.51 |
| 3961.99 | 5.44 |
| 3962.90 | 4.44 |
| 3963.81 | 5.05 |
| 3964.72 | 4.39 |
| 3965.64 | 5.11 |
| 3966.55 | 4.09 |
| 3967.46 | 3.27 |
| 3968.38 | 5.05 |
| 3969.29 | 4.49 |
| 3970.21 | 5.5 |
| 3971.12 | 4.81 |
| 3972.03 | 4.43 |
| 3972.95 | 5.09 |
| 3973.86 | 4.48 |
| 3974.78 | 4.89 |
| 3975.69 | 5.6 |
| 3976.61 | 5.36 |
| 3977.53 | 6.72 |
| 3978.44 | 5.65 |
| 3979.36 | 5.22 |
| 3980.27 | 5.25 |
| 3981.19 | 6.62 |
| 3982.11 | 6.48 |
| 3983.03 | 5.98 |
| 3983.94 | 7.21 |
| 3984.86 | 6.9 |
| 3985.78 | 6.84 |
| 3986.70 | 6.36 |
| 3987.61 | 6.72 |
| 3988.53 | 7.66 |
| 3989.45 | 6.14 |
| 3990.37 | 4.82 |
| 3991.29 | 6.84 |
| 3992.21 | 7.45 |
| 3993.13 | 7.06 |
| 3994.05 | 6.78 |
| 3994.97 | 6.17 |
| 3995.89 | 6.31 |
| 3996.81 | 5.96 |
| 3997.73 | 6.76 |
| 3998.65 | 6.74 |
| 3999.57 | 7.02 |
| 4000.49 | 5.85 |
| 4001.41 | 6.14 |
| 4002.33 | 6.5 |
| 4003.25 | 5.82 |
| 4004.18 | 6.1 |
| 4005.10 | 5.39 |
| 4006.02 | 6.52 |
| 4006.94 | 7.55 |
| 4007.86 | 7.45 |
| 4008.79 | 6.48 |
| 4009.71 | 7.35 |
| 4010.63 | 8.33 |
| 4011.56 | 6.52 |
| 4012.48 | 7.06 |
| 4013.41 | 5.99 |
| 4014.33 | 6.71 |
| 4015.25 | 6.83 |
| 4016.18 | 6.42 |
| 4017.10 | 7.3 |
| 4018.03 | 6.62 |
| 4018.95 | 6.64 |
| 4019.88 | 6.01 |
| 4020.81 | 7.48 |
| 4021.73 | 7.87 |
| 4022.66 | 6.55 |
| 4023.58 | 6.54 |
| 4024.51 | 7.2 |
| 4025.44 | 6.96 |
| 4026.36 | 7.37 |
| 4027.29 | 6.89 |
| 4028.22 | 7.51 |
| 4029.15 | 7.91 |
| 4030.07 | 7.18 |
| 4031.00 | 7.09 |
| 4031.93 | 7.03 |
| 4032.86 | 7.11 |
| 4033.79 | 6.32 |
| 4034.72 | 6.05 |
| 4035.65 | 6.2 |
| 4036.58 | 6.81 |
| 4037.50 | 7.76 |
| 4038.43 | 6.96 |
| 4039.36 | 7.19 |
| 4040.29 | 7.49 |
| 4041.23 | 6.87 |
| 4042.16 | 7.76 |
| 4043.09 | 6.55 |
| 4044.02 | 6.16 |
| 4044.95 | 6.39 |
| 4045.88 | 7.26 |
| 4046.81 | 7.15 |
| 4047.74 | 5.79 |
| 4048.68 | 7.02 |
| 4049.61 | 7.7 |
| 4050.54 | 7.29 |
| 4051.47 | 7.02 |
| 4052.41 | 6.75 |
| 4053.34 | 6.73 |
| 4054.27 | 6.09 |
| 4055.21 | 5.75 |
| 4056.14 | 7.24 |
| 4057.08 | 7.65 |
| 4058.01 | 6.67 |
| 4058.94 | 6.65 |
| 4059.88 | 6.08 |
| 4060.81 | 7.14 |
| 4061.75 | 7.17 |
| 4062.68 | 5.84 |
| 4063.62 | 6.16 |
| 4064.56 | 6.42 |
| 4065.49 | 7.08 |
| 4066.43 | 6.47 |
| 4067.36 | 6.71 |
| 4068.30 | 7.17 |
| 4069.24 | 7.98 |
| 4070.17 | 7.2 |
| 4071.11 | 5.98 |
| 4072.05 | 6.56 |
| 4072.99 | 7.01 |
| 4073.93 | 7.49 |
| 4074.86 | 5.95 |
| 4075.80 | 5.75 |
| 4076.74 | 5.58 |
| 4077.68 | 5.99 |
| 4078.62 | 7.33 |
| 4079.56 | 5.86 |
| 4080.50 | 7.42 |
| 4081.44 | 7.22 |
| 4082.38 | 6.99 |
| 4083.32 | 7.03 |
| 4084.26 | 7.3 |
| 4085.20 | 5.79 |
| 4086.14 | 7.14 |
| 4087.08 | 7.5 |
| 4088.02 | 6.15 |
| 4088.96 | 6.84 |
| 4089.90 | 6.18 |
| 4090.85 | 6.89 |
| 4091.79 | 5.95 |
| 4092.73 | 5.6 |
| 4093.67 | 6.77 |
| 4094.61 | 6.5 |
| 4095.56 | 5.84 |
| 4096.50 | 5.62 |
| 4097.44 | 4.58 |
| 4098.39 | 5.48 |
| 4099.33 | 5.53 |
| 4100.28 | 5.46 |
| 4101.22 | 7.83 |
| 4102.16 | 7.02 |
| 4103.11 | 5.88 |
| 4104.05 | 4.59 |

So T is 1.2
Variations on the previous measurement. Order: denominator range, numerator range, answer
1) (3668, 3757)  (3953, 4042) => 1.40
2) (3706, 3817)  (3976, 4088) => 1.39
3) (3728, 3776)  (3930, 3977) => 1.12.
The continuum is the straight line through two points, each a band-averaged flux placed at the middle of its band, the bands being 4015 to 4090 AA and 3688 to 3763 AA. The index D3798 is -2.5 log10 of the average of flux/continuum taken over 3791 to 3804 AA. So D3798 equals 0.20 mag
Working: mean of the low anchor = 5.37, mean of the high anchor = 6.82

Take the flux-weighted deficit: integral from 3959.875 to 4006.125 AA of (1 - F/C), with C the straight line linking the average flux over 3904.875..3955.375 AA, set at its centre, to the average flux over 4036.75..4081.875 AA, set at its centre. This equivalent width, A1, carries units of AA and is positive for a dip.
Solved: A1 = 4.1 AA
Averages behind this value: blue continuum 6.09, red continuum 6.78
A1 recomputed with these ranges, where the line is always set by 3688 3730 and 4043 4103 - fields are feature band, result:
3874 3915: 1.4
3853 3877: -2.1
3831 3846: 2.6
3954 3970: 2.7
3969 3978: 1.6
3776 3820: 0.6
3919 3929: -0.4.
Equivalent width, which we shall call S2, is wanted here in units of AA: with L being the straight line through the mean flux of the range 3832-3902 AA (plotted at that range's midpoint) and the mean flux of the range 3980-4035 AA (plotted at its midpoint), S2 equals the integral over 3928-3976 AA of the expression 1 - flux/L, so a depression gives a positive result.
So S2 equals 6.91 AA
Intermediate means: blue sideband 5.86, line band 5.46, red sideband 6.72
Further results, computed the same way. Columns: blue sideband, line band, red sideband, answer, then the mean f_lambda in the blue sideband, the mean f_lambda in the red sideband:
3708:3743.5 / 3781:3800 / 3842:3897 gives 1.47 AA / 6.01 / 6.12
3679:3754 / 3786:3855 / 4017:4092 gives 2.95 AA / 5.28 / 6.81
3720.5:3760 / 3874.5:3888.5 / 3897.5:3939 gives 0.90 AA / 6.07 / 6.07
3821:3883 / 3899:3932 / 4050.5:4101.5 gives -1.05 AA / 5.91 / 6.54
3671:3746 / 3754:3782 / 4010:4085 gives 1.12 AA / 5.32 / 6.84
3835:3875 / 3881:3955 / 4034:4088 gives 4.07 AA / 6.1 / 6.77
